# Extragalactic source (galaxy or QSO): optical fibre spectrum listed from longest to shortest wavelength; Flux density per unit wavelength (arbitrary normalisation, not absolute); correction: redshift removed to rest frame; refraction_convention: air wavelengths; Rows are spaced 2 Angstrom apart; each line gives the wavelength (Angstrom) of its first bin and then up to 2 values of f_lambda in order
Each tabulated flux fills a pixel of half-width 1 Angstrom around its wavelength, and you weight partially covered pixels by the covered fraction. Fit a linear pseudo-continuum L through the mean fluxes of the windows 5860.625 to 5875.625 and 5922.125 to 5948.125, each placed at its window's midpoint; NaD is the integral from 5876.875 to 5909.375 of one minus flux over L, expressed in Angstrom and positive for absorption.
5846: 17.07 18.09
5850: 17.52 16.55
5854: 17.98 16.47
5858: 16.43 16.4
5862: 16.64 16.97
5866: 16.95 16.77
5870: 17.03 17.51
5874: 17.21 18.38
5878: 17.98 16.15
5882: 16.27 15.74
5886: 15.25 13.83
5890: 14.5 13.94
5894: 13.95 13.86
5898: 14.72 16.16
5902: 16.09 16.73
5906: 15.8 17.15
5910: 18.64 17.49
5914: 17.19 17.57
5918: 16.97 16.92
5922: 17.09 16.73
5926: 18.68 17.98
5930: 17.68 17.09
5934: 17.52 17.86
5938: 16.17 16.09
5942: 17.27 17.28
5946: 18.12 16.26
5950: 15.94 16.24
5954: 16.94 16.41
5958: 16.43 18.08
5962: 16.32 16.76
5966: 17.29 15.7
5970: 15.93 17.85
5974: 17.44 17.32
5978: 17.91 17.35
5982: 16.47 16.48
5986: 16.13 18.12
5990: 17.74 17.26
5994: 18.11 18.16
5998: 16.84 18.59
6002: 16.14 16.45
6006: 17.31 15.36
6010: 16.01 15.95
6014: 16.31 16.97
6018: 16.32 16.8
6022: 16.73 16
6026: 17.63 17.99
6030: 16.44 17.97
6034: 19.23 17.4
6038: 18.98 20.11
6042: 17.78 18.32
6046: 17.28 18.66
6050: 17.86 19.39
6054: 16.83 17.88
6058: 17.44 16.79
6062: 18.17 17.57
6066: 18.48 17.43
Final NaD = 3.02 Angstrom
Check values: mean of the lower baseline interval 17.1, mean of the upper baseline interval 17.3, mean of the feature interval 15.6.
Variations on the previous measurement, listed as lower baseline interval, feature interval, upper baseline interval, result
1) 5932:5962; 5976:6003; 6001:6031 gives -1.04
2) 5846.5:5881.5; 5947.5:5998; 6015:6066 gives 1.43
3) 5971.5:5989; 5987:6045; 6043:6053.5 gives 1.32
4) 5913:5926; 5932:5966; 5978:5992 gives 0.58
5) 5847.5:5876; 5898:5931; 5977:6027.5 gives -0.17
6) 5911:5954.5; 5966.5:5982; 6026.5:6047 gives 0.44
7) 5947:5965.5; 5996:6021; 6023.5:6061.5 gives 1.08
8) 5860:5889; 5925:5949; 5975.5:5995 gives -0.48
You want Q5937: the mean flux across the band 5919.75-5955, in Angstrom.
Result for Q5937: 17.1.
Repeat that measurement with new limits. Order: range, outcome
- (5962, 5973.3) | 16.7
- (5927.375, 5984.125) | 17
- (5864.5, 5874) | 17.1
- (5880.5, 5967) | 16.5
